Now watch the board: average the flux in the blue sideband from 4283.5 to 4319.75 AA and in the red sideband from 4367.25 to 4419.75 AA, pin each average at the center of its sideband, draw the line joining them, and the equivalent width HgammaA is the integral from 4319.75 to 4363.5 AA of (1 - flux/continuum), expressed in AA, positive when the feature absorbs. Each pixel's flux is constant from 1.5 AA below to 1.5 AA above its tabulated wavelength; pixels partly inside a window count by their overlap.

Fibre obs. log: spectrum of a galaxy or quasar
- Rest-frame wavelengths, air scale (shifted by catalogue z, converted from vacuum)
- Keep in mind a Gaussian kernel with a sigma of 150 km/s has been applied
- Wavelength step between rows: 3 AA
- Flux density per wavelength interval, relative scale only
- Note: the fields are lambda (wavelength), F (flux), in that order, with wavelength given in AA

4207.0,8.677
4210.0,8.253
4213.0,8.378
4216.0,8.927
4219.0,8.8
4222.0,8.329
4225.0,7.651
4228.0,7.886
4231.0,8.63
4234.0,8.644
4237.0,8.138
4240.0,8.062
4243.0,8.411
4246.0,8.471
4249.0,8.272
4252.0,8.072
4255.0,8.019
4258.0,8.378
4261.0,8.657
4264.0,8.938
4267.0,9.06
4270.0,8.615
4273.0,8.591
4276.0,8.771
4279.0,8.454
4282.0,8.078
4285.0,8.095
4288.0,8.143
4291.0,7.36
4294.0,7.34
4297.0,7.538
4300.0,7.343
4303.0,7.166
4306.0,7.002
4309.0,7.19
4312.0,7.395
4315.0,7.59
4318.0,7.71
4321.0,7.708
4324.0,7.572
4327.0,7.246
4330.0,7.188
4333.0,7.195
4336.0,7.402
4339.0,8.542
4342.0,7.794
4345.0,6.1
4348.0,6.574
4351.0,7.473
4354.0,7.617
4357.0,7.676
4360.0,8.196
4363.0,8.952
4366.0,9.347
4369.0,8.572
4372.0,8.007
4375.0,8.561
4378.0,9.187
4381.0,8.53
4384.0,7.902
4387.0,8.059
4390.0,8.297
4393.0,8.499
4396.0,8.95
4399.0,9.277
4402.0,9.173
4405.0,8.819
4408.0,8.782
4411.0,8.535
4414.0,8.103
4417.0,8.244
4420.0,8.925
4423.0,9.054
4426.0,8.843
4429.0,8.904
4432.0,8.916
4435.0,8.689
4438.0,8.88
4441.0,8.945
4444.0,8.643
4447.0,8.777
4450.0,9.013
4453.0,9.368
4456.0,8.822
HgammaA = 2.4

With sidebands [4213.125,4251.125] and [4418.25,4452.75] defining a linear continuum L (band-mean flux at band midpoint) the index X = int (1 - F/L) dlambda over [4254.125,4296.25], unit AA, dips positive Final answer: 0.7 AA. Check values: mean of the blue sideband 8.35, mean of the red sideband 8.89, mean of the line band 8.31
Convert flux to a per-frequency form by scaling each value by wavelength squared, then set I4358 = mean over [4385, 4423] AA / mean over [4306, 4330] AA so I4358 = 1.21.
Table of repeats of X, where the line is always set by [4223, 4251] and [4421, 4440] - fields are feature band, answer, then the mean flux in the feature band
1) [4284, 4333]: 5.9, 7.46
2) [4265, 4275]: -0.5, 8.77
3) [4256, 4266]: -0.4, 8.65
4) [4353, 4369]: 0.5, 8.4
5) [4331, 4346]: 2.0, 7.44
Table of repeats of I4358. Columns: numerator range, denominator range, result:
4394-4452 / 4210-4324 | 1.17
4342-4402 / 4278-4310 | 1.12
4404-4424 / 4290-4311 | 1.25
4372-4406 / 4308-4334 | 1.20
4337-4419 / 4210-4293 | 1.05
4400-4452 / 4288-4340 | 1.24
